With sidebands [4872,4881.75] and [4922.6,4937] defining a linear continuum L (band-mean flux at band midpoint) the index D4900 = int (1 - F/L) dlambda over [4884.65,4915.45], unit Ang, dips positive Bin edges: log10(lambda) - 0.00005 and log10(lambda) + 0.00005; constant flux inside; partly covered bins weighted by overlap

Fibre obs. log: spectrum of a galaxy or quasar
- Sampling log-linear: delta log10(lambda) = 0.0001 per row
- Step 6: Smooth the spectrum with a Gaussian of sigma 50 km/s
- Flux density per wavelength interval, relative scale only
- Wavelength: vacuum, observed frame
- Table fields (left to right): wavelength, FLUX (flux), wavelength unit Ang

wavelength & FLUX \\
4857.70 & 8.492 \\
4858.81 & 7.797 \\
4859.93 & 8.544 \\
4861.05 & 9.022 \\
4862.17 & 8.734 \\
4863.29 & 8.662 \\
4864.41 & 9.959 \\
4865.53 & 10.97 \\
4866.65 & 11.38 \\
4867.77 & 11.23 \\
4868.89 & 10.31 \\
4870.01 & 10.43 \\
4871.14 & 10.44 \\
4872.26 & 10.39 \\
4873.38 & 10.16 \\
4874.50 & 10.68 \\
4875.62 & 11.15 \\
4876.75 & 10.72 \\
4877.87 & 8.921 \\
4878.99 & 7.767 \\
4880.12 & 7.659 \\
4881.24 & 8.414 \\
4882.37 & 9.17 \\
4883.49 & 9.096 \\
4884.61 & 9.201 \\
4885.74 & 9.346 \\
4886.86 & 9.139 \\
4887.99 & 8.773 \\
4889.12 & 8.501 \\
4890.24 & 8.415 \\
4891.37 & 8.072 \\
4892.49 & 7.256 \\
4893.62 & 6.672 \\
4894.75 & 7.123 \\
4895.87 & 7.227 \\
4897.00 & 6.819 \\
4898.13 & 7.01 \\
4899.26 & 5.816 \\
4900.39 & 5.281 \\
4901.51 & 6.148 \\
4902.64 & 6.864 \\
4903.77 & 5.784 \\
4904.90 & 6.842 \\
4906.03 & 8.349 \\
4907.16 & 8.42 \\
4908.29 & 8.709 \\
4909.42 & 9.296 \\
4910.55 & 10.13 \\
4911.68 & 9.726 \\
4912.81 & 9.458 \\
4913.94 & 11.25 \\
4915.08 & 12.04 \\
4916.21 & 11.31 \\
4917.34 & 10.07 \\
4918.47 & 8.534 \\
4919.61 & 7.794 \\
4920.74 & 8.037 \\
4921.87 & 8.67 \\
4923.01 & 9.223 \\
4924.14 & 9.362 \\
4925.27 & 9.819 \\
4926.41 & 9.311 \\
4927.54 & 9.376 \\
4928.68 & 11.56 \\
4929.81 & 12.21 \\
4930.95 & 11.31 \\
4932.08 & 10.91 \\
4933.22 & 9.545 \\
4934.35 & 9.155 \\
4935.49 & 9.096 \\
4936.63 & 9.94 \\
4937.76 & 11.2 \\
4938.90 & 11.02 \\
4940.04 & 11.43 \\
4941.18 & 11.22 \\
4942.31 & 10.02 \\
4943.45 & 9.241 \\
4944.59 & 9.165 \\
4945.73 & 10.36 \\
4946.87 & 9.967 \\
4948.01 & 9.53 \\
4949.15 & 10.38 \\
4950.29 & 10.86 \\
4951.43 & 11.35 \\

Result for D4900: 5.3 Ang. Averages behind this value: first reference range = 9.52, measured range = 8.08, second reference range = 10.1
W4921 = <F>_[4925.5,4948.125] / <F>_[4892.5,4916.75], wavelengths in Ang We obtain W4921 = 1.3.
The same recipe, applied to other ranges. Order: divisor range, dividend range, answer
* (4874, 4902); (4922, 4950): 1.24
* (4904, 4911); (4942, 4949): 1.15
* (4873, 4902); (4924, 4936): 1.24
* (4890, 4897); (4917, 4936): 1.31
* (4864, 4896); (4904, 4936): 1.03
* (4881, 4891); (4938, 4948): 1.16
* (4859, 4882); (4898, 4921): 0.87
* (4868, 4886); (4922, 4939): 1.05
